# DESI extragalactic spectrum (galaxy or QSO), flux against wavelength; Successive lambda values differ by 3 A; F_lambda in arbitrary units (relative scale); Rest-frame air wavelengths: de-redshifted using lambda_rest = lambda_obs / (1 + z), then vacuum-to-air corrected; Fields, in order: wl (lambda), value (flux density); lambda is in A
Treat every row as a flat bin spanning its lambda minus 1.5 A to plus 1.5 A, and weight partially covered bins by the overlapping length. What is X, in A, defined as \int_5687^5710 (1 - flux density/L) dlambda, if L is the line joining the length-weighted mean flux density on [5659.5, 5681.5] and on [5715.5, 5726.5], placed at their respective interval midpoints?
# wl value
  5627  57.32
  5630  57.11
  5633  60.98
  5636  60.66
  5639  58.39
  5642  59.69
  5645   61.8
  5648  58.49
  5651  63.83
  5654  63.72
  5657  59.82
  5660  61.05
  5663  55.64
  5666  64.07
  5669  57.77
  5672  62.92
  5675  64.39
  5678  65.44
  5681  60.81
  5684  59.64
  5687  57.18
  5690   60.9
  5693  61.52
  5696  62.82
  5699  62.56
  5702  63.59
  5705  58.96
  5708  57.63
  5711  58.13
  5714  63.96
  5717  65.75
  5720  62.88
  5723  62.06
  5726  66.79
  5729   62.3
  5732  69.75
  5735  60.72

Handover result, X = 0.79 A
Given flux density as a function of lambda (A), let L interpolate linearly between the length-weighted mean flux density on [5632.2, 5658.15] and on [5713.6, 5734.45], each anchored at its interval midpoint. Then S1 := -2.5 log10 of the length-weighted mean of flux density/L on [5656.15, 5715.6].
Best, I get 0.03 mag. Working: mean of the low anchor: 60.8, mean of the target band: 61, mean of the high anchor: 64.6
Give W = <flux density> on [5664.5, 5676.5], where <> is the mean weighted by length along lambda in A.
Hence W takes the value 62.3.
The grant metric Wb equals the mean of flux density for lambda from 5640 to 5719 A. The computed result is 61.2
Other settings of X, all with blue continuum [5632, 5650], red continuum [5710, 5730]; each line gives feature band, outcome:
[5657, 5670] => 0.3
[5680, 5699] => 0.4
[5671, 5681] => -0.4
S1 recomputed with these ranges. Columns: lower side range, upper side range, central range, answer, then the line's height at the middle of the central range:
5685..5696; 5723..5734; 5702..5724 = 0.03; 63.3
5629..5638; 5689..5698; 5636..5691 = 0.00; 60.7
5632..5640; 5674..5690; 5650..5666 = -0.01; 60.7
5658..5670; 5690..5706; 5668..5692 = -0.01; 60.7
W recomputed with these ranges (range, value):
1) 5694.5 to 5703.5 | 63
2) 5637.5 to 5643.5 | 59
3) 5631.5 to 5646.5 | 60.3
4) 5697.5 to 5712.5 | 60.2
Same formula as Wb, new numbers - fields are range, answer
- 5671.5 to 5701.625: 61.8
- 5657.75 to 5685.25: 61.3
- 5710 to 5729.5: 63.3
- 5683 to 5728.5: 61.7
